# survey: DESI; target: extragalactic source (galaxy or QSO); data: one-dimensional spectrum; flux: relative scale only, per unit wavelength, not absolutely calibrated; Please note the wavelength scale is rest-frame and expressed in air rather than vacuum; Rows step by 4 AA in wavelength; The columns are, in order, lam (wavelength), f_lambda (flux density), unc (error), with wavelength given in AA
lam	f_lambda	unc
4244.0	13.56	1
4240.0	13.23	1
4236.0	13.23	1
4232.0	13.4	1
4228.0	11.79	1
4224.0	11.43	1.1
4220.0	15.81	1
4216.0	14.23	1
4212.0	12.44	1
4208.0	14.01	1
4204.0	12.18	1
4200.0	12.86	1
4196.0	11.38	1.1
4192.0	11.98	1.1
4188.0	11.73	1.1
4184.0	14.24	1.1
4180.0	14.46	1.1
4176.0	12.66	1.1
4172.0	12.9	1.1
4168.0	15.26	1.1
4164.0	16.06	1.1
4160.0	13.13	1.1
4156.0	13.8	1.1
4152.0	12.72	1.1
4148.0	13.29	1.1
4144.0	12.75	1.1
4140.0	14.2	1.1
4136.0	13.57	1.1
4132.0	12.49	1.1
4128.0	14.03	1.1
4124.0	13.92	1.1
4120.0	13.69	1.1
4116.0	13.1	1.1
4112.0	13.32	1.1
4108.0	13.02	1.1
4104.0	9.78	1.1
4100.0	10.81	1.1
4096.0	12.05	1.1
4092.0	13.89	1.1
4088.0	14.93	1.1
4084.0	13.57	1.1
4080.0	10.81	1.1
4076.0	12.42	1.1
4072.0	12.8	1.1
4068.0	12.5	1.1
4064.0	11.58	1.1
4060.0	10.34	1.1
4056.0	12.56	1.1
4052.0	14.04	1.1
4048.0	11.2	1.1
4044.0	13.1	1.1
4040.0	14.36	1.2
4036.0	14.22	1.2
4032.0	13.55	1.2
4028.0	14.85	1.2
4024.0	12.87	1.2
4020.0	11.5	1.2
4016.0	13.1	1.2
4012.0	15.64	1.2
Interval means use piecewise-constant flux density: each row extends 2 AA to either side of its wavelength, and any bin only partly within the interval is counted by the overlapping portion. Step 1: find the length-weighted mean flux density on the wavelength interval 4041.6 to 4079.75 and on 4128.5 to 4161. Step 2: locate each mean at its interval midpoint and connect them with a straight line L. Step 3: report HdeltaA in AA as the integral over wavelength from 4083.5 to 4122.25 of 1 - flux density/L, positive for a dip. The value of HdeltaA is -0.1 AA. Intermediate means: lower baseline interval 12.2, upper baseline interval 13.3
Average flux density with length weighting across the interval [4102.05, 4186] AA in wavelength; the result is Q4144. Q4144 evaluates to 13.4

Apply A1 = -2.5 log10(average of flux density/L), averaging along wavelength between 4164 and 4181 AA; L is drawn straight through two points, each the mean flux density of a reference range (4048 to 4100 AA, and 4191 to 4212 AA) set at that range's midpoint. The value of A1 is -0.13 mag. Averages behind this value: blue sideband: 12.5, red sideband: 12.5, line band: 14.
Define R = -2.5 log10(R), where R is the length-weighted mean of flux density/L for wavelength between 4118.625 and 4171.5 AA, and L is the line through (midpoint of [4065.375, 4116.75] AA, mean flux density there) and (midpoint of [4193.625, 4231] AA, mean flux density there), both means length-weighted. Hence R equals -0.09 mag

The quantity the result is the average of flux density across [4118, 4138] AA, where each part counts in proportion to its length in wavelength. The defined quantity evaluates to 13.5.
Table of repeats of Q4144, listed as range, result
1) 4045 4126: 12.5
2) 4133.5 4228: 13.3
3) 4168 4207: 12.9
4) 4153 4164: 13.9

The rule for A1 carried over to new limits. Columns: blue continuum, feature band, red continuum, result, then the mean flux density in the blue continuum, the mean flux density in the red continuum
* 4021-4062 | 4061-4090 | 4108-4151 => 0.05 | 13.1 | 13.4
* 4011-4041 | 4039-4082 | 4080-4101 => 0.08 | 13.7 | 12.9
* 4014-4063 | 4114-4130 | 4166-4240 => -0.05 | 12.9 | 13.1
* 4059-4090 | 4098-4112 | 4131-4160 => 0.12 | 12.4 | 13.3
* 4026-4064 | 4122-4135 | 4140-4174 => 0.01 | 13.1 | 13.8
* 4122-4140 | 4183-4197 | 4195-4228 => 0.08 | 13.6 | 13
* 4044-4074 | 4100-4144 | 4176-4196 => -0.04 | 12.2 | 12.9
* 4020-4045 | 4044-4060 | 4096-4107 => 0.04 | 13.7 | 10.9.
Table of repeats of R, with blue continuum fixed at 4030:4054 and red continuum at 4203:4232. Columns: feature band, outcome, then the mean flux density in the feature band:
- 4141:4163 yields 0.00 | 13.3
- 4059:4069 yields 0.17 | 11.5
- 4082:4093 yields -0.06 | 14.2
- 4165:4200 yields 0.01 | 13.1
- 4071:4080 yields 0.10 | 12.2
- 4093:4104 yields 0.17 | 11.4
